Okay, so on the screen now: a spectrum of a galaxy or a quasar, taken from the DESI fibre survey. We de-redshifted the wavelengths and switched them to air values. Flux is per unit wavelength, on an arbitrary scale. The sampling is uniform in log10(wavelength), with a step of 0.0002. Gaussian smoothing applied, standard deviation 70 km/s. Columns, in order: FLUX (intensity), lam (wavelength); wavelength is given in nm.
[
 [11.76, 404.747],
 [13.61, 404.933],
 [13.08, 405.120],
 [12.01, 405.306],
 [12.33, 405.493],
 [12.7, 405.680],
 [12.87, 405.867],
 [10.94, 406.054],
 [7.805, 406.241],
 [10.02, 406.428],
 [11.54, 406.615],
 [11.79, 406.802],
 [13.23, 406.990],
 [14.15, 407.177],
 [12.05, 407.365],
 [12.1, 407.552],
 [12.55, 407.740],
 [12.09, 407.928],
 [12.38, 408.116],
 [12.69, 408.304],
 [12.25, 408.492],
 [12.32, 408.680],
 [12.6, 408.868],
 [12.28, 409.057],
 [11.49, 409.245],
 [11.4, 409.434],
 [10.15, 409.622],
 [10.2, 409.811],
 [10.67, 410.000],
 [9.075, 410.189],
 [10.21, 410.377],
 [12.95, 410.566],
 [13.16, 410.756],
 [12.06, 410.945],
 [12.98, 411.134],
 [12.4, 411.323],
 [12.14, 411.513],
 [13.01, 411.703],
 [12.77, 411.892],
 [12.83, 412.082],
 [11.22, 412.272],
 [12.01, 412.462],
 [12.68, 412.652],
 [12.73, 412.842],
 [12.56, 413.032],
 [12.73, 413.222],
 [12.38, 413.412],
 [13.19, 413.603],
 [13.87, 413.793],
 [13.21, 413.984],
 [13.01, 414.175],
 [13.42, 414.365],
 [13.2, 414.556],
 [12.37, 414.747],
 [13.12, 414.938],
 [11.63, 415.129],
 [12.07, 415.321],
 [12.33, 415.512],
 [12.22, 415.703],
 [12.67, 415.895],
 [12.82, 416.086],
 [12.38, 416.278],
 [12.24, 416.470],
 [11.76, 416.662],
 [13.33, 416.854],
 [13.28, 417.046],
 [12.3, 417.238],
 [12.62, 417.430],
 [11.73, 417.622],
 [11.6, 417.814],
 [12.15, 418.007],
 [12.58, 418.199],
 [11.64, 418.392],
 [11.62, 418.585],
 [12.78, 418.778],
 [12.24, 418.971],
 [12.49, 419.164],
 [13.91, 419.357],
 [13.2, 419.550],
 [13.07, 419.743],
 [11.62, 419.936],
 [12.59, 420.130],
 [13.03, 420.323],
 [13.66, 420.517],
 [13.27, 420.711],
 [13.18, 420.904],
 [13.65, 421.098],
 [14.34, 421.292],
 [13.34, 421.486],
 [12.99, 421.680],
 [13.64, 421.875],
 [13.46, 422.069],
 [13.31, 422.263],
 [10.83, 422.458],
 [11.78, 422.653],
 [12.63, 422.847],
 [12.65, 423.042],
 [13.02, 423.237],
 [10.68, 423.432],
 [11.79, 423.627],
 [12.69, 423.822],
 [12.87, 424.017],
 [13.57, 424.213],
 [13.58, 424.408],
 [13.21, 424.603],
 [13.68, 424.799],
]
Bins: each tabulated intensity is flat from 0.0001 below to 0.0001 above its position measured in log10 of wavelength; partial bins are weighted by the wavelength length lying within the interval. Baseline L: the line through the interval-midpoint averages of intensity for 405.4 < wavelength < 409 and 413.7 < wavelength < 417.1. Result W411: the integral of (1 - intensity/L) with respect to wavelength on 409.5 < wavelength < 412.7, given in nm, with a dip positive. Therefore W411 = 0.15 nm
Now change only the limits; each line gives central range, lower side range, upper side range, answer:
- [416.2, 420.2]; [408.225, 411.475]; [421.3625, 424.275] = -0.05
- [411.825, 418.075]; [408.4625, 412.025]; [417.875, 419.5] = -0.21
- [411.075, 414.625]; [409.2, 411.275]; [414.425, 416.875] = -0.26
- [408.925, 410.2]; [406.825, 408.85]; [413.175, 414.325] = 0.18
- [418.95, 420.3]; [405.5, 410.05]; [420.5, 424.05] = -0.02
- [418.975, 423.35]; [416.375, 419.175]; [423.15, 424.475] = -0.18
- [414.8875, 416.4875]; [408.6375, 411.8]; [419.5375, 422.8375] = 0.00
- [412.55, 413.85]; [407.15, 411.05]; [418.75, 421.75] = -0.06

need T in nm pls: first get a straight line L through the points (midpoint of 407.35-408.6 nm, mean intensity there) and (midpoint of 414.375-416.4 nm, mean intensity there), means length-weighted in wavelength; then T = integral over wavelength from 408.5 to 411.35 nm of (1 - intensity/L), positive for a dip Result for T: 0.18 nm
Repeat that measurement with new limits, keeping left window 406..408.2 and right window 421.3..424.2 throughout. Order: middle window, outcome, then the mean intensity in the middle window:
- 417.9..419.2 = 0.020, 12.2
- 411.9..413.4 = -0.045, 12.4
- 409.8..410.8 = 0.076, 11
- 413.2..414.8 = -0.125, 13.1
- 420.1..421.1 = -0.058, 13.2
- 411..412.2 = -0.065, 12.6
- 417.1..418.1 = 0.017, 12.1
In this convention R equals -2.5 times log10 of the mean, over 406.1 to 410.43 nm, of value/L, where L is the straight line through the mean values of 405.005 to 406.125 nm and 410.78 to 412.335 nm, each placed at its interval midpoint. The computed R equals 0.08 mag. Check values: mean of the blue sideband 12.4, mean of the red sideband 12.5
